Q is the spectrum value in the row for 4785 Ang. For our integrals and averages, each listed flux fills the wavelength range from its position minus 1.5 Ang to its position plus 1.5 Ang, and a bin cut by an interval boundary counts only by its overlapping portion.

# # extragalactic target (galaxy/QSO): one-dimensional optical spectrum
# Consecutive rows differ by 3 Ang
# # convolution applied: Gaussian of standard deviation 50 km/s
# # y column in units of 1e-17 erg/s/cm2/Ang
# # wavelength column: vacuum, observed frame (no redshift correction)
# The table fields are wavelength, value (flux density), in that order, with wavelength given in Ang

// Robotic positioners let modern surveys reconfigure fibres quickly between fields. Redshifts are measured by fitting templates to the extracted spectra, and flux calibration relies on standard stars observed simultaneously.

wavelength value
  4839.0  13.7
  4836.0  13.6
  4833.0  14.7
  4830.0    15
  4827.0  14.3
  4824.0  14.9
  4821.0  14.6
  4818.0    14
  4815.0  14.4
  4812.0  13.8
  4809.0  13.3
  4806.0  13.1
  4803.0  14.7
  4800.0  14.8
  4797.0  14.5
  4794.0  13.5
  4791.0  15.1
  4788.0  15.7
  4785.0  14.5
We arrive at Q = 14.5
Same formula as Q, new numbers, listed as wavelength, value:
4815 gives 14.4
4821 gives 14.6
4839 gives 13.7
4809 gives 13.3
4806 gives 13.1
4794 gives 13.5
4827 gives 14.3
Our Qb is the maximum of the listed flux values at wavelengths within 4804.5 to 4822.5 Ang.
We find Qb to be 14.6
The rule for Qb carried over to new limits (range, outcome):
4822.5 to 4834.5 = 15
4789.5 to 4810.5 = 15.1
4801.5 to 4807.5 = 14.7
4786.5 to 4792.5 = 15.7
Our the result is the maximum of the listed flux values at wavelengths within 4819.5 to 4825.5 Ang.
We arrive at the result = 14.9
